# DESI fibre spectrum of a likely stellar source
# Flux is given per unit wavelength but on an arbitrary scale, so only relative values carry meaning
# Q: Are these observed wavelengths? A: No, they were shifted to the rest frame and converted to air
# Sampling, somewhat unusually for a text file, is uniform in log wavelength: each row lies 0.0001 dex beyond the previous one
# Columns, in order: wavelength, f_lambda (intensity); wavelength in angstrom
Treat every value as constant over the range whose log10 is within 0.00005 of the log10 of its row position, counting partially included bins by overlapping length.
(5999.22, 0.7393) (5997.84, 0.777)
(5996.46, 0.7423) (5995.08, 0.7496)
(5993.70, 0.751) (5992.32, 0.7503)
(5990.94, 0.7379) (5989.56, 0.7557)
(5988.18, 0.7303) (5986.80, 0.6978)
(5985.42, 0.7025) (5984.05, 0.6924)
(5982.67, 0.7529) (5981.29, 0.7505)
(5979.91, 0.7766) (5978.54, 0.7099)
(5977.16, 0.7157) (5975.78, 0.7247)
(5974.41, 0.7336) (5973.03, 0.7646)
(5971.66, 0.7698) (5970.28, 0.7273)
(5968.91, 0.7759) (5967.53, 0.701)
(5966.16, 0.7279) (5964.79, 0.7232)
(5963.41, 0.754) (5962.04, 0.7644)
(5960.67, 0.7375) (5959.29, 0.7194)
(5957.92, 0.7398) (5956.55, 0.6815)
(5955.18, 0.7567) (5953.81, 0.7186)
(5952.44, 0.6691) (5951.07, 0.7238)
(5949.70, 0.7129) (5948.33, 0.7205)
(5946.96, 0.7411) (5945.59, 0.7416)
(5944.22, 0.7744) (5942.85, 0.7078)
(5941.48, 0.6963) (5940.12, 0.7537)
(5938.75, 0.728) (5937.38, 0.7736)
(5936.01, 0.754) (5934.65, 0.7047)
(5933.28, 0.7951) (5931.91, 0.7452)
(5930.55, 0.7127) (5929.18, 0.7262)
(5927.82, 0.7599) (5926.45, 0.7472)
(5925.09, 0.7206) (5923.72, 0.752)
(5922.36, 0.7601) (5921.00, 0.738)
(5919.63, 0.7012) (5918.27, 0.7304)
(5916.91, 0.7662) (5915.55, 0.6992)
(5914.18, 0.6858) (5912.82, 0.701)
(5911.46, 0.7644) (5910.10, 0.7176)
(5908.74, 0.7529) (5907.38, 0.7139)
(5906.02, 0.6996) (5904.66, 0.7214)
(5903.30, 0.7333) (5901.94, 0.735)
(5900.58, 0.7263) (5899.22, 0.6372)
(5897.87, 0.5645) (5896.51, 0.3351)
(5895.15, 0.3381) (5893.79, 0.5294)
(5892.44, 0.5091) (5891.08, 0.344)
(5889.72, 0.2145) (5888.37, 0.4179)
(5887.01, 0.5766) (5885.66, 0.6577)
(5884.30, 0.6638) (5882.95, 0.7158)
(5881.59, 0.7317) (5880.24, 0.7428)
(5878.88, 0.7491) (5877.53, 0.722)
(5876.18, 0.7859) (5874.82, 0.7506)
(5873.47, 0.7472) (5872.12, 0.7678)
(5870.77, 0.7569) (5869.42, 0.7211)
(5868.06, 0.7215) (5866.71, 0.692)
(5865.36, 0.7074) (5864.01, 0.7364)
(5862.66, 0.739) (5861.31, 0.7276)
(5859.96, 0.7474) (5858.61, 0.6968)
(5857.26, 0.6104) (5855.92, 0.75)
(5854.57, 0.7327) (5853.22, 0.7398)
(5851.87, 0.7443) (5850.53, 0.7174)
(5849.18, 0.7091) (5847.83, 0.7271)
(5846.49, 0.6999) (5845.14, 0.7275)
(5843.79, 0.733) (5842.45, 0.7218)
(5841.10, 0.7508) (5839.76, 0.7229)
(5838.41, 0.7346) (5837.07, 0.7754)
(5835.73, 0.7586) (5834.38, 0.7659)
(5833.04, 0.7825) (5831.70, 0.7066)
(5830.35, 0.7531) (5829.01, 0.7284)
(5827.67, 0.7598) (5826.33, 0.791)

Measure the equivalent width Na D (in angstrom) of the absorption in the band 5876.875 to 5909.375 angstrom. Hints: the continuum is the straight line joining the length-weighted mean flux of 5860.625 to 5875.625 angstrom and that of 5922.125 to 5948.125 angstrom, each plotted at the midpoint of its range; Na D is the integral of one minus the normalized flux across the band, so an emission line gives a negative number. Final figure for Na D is 5.8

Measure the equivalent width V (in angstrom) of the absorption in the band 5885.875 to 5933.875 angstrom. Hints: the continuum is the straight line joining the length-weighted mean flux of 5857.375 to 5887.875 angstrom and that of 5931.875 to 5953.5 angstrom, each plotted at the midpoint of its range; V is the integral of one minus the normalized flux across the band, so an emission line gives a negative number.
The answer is 5.0 angstrom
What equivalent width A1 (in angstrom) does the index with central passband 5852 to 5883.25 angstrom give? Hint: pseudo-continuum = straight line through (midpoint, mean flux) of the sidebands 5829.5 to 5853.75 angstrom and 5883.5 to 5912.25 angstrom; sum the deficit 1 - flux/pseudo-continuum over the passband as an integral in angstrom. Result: -2.9 angstrom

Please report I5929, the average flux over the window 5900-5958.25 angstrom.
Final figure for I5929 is 0.73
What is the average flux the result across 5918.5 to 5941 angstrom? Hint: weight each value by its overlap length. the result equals 0.741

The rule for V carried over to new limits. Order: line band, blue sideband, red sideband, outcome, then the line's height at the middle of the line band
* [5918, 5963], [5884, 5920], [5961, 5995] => -3.8 angstrom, 0.677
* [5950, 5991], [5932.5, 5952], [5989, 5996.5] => 0.7 angstrom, 0.743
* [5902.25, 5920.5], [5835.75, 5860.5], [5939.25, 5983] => 0.2 angstrom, 0.73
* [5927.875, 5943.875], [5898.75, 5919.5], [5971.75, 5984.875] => -0.3 angstrom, 0.726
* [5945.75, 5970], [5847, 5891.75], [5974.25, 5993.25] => -0.3 angstrom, 0.72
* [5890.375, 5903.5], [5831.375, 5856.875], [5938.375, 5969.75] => 3.5 angstrom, 0.733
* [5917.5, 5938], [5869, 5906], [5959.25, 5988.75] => -2.0 angstrom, 0.677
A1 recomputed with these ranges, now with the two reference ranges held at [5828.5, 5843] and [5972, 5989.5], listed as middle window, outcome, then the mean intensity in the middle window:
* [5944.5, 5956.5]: 0.2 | 0.723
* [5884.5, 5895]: 3.9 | 0.467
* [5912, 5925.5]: 0.2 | 0.726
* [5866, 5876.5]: 0.0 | 0.741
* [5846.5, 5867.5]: 0.7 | 0.718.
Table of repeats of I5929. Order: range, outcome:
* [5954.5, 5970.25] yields 0.734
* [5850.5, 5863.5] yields 0.721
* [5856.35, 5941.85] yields 0.684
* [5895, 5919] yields 0.675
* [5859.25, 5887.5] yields 0.723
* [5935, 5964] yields 0.732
